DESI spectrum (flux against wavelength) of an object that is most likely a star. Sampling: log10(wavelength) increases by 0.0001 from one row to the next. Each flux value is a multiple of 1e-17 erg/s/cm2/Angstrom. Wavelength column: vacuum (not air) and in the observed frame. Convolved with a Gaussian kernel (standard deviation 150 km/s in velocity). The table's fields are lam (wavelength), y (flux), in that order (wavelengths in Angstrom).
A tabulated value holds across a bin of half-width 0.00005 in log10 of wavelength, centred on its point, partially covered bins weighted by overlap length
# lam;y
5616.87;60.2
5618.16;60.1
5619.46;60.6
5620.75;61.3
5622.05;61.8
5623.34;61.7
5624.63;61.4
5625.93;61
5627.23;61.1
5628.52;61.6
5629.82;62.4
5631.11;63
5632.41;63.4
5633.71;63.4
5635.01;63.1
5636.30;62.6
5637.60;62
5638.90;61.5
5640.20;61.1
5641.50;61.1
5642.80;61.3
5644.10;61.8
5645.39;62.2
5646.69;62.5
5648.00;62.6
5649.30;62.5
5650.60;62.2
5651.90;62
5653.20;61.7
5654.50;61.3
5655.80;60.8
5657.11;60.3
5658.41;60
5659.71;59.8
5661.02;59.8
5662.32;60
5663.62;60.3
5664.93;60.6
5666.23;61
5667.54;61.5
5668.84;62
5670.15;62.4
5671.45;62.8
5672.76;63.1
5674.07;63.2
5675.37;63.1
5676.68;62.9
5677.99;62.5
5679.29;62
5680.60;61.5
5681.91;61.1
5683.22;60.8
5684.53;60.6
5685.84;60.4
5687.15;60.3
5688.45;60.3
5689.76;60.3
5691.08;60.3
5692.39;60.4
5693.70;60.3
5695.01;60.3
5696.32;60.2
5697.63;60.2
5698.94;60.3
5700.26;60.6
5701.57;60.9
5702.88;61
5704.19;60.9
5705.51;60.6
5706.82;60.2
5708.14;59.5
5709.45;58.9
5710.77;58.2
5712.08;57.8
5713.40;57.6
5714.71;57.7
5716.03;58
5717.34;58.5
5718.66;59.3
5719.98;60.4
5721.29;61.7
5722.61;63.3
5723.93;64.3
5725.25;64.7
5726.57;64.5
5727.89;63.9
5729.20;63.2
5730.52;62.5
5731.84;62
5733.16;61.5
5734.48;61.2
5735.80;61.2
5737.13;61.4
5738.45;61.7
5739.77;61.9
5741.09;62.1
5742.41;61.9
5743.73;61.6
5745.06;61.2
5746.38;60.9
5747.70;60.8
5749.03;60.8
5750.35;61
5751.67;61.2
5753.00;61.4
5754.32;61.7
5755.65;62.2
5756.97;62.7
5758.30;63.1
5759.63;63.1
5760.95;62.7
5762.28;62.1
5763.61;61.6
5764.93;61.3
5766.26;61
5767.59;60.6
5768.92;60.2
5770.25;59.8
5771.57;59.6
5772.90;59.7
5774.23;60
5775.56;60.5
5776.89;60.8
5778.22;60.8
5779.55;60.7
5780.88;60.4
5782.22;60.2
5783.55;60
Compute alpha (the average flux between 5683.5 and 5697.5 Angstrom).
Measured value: 60.4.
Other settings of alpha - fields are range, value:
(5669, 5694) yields 61.5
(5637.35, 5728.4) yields 61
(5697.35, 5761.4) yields 61.2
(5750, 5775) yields 61.3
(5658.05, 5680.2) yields 61.6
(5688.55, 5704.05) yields 60.4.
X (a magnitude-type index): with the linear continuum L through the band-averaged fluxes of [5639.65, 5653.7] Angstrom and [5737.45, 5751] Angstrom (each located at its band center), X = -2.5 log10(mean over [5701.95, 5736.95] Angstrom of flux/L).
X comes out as 0.01 mag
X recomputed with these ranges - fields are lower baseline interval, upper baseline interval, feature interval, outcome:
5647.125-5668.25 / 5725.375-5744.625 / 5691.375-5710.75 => 0.03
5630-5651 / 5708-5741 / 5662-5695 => 0.01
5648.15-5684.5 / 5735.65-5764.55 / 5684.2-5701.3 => 0.02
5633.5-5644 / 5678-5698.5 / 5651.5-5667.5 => 0.01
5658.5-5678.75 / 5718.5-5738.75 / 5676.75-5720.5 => 0.03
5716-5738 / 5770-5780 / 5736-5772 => -0.01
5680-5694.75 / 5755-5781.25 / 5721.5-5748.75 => -0.02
